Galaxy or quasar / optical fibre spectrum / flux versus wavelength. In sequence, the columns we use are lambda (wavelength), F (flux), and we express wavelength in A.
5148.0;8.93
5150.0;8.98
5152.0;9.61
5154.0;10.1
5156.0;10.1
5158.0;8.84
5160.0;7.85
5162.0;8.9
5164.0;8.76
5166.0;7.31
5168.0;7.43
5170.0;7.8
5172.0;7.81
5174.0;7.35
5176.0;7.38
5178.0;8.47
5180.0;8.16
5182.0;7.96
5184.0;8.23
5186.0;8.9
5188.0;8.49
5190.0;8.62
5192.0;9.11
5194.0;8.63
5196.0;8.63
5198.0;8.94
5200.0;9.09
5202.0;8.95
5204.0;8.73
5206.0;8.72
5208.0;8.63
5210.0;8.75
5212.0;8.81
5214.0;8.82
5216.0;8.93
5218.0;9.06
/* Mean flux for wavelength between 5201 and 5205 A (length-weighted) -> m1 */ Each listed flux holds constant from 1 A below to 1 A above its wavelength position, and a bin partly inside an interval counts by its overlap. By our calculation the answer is 8.84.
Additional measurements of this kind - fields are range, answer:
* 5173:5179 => 7.73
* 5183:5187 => 8.57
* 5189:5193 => 8.86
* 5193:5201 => 8.82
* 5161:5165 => 8.83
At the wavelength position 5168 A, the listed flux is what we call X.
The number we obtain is 7.43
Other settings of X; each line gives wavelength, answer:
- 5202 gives 8.95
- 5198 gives 8.94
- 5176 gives 7.38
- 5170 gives 7.8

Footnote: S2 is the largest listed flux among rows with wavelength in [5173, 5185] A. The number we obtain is 8.47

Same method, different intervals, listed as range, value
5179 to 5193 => 9.11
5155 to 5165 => 10.1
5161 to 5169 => 8.9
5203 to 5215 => 8.82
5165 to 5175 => 7.81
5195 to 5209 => 9.09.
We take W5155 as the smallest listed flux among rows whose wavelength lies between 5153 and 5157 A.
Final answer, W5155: 10.1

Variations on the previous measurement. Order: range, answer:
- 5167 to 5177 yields 7.35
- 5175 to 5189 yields 7.38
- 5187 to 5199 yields 8.49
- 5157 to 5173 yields 7.31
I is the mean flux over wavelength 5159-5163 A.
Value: 8.38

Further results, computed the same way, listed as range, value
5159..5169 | 8.05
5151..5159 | 9.66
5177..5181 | 8.32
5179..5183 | 8.06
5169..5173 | 7.8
